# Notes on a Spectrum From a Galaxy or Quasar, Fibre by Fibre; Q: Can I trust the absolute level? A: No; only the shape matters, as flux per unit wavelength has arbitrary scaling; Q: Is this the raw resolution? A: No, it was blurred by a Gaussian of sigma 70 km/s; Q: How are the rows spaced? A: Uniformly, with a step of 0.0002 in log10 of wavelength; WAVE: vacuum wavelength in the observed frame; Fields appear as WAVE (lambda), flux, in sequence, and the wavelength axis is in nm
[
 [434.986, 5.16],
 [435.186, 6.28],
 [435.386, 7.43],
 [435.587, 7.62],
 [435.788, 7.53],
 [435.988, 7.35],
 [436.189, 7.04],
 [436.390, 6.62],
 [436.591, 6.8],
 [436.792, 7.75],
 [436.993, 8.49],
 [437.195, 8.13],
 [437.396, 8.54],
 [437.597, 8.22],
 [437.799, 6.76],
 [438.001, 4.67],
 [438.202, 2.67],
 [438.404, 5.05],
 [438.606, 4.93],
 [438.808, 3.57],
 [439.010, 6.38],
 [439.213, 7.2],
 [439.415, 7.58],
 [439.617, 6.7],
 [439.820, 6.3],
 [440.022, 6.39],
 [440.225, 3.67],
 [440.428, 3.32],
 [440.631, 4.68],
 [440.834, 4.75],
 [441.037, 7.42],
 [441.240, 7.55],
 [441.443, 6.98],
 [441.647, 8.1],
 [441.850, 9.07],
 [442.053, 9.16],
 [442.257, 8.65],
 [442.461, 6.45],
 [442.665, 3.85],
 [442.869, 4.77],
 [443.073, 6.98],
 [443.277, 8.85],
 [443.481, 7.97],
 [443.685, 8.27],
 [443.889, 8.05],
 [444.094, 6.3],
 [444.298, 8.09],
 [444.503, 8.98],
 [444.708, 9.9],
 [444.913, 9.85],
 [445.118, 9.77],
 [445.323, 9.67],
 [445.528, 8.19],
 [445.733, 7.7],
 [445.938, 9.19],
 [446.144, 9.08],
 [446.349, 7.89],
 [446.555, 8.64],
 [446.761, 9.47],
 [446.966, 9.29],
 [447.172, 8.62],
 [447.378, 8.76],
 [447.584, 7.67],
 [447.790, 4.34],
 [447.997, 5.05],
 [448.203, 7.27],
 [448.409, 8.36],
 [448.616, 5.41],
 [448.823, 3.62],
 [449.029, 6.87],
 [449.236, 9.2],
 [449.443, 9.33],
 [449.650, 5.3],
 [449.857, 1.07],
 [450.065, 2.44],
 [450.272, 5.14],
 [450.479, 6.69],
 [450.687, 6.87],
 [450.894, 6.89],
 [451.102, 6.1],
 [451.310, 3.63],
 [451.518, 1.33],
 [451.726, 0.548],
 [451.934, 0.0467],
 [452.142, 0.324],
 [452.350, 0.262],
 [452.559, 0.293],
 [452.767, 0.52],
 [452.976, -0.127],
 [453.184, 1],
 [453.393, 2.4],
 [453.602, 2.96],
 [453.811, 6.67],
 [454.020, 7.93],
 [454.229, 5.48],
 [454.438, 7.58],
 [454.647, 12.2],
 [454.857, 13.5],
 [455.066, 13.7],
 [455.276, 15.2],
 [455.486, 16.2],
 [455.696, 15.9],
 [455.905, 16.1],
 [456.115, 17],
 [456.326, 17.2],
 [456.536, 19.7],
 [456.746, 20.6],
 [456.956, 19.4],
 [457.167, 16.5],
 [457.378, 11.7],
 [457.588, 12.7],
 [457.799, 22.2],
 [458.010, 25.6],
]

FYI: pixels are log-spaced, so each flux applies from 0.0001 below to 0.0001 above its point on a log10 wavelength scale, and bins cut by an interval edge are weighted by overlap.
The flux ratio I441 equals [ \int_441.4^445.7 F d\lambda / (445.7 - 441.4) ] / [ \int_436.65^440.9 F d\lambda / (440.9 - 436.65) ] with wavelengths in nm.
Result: 1.3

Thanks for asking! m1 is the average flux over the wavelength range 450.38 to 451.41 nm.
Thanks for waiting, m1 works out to 6.04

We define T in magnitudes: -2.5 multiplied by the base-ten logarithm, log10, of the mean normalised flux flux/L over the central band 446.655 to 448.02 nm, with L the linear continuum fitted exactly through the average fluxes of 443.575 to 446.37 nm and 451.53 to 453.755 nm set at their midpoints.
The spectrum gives -0.22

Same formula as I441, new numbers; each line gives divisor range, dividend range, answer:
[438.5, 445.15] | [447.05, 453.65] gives 0.62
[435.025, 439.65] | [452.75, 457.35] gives 1.73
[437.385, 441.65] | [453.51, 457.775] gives 2.32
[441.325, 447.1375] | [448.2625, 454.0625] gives 0.48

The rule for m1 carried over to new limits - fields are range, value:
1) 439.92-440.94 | 4.58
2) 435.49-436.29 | 7.38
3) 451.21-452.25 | 1.16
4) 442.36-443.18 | 5.53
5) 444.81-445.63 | 9.37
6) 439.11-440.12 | 6.83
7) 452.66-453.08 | 0.198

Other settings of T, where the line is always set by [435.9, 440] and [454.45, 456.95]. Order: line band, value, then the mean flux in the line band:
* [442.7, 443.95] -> 0.28 mag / 7.27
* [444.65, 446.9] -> 0.18 mag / 9.02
